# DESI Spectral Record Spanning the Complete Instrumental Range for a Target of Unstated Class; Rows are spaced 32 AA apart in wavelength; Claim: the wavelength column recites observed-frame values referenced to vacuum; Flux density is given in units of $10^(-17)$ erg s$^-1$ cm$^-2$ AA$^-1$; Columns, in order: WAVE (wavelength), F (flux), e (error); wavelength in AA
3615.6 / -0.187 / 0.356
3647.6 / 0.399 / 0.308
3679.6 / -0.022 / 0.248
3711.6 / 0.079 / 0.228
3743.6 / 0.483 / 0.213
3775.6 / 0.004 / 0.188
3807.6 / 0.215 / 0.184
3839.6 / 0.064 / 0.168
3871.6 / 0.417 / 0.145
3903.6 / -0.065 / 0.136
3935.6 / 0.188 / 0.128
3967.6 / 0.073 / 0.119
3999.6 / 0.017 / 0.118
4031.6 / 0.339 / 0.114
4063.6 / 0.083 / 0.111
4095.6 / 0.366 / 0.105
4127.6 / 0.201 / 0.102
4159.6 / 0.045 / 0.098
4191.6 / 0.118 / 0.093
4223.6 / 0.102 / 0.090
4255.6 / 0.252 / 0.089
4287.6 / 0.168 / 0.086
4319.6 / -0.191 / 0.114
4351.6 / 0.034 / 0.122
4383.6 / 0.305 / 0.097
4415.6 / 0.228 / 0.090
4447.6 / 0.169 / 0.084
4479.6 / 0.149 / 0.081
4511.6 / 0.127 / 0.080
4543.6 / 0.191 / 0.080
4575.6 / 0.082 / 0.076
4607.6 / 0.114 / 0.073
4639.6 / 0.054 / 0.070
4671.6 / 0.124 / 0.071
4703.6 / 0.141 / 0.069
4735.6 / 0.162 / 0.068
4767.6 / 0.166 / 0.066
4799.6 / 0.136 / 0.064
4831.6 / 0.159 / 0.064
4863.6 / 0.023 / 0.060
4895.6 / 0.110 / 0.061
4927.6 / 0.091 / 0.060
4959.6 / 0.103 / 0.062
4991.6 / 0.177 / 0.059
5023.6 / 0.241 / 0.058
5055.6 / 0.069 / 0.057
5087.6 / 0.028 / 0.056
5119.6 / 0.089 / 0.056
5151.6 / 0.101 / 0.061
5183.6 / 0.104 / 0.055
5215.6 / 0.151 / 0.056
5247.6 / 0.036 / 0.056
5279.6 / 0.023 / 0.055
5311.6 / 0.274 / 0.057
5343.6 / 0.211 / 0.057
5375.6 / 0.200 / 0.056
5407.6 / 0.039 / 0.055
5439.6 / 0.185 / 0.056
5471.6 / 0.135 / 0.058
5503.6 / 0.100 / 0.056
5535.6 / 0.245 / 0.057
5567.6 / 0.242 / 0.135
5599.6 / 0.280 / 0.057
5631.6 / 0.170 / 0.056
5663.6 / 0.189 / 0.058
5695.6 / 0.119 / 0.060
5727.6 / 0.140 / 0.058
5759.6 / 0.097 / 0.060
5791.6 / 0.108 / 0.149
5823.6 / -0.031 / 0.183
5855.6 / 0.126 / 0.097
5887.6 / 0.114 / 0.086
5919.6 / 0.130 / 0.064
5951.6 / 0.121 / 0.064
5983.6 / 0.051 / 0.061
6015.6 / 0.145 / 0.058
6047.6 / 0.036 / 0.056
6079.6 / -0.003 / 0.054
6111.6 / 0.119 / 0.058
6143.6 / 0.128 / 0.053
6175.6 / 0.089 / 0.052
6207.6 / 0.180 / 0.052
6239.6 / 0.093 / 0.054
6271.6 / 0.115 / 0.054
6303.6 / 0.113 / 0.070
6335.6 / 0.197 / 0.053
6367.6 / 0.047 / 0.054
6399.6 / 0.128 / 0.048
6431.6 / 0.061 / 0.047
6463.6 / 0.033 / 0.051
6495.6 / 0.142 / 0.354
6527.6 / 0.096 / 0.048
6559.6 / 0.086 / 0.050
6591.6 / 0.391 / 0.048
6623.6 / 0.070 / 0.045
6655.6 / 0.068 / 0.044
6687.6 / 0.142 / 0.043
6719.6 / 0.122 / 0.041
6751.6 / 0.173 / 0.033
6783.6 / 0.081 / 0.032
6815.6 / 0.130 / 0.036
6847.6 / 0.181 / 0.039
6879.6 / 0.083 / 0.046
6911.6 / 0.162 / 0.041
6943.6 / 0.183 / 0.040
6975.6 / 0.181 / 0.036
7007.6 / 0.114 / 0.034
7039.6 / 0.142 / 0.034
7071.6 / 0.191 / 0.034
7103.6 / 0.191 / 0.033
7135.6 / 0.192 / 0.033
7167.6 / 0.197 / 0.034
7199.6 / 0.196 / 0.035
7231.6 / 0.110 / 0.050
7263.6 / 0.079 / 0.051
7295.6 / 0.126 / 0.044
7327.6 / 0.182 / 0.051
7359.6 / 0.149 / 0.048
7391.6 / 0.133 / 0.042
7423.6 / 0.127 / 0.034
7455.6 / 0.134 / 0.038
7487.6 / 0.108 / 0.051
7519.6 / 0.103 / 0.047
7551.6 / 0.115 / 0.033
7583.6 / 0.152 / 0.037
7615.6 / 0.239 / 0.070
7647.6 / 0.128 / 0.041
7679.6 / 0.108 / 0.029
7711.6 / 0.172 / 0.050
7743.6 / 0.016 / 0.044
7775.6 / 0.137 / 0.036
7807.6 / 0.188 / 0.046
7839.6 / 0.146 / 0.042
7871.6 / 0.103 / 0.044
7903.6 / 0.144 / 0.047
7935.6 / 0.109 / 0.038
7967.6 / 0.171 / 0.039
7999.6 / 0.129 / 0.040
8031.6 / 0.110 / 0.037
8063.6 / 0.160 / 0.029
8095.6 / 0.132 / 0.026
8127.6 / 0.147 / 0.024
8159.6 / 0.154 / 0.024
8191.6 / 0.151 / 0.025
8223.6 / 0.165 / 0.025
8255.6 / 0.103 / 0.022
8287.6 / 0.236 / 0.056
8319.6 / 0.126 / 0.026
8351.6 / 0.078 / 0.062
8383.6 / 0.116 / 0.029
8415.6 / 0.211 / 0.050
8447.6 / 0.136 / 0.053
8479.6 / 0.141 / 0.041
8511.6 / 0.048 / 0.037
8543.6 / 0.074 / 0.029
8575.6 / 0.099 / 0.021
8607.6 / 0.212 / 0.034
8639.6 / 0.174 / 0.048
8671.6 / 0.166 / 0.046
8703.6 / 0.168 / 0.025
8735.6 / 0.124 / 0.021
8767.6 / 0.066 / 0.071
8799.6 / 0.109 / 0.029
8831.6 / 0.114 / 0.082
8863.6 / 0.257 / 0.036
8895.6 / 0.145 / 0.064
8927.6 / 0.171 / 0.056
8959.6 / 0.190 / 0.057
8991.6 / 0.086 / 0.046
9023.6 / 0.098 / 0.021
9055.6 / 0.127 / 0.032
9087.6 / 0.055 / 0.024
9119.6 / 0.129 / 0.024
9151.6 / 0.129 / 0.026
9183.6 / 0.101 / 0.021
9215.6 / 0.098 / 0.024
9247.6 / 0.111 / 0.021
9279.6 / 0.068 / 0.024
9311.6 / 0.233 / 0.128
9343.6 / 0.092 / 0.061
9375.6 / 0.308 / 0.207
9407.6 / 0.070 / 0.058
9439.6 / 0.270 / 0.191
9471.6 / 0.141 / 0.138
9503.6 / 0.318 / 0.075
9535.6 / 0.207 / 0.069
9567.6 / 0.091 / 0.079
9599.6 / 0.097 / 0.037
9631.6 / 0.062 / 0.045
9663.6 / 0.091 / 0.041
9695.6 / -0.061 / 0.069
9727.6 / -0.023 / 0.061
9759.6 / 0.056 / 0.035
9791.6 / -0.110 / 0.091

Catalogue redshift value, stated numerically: 0.770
